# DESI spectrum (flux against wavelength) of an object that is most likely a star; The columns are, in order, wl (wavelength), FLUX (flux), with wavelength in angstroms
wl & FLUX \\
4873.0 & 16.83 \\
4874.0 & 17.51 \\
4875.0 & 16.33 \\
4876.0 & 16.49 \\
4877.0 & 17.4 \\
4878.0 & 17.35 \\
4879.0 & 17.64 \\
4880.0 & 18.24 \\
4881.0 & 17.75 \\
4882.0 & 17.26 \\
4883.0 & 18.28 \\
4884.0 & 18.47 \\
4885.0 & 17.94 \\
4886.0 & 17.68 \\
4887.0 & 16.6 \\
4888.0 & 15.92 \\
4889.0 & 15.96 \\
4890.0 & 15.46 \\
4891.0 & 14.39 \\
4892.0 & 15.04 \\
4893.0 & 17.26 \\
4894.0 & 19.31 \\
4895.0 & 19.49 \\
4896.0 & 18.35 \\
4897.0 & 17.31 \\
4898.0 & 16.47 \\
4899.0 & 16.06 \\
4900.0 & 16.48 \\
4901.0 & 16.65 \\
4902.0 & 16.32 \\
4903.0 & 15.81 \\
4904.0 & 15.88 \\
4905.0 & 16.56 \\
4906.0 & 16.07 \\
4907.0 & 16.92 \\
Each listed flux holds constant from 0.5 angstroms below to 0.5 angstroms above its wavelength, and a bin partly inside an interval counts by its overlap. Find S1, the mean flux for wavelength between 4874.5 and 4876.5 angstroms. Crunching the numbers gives 16.4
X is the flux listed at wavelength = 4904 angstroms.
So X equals 15.88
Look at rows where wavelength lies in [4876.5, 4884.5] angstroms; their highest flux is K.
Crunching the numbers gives 18.47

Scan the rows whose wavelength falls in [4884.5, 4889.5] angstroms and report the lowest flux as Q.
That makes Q 15.92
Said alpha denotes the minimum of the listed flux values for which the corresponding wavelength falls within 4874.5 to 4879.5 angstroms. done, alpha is 16.33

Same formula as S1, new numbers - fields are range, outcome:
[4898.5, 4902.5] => 16.4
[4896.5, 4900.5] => 16.6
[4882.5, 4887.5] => 17.8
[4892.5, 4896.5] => 18.6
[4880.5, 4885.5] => 17.9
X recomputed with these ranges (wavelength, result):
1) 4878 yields 17.35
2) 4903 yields 15.81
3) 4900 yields 16.48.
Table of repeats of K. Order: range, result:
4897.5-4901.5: 16.65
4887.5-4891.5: 15.96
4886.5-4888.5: 16.6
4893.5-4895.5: 19.49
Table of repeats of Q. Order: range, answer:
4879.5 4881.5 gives 17.75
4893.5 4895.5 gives 19.31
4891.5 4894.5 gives 15.04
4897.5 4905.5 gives 15.81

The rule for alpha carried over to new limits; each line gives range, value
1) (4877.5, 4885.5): 17.26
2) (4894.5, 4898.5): 16.47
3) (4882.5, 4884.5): 18.28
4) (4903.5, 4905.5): 15.88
